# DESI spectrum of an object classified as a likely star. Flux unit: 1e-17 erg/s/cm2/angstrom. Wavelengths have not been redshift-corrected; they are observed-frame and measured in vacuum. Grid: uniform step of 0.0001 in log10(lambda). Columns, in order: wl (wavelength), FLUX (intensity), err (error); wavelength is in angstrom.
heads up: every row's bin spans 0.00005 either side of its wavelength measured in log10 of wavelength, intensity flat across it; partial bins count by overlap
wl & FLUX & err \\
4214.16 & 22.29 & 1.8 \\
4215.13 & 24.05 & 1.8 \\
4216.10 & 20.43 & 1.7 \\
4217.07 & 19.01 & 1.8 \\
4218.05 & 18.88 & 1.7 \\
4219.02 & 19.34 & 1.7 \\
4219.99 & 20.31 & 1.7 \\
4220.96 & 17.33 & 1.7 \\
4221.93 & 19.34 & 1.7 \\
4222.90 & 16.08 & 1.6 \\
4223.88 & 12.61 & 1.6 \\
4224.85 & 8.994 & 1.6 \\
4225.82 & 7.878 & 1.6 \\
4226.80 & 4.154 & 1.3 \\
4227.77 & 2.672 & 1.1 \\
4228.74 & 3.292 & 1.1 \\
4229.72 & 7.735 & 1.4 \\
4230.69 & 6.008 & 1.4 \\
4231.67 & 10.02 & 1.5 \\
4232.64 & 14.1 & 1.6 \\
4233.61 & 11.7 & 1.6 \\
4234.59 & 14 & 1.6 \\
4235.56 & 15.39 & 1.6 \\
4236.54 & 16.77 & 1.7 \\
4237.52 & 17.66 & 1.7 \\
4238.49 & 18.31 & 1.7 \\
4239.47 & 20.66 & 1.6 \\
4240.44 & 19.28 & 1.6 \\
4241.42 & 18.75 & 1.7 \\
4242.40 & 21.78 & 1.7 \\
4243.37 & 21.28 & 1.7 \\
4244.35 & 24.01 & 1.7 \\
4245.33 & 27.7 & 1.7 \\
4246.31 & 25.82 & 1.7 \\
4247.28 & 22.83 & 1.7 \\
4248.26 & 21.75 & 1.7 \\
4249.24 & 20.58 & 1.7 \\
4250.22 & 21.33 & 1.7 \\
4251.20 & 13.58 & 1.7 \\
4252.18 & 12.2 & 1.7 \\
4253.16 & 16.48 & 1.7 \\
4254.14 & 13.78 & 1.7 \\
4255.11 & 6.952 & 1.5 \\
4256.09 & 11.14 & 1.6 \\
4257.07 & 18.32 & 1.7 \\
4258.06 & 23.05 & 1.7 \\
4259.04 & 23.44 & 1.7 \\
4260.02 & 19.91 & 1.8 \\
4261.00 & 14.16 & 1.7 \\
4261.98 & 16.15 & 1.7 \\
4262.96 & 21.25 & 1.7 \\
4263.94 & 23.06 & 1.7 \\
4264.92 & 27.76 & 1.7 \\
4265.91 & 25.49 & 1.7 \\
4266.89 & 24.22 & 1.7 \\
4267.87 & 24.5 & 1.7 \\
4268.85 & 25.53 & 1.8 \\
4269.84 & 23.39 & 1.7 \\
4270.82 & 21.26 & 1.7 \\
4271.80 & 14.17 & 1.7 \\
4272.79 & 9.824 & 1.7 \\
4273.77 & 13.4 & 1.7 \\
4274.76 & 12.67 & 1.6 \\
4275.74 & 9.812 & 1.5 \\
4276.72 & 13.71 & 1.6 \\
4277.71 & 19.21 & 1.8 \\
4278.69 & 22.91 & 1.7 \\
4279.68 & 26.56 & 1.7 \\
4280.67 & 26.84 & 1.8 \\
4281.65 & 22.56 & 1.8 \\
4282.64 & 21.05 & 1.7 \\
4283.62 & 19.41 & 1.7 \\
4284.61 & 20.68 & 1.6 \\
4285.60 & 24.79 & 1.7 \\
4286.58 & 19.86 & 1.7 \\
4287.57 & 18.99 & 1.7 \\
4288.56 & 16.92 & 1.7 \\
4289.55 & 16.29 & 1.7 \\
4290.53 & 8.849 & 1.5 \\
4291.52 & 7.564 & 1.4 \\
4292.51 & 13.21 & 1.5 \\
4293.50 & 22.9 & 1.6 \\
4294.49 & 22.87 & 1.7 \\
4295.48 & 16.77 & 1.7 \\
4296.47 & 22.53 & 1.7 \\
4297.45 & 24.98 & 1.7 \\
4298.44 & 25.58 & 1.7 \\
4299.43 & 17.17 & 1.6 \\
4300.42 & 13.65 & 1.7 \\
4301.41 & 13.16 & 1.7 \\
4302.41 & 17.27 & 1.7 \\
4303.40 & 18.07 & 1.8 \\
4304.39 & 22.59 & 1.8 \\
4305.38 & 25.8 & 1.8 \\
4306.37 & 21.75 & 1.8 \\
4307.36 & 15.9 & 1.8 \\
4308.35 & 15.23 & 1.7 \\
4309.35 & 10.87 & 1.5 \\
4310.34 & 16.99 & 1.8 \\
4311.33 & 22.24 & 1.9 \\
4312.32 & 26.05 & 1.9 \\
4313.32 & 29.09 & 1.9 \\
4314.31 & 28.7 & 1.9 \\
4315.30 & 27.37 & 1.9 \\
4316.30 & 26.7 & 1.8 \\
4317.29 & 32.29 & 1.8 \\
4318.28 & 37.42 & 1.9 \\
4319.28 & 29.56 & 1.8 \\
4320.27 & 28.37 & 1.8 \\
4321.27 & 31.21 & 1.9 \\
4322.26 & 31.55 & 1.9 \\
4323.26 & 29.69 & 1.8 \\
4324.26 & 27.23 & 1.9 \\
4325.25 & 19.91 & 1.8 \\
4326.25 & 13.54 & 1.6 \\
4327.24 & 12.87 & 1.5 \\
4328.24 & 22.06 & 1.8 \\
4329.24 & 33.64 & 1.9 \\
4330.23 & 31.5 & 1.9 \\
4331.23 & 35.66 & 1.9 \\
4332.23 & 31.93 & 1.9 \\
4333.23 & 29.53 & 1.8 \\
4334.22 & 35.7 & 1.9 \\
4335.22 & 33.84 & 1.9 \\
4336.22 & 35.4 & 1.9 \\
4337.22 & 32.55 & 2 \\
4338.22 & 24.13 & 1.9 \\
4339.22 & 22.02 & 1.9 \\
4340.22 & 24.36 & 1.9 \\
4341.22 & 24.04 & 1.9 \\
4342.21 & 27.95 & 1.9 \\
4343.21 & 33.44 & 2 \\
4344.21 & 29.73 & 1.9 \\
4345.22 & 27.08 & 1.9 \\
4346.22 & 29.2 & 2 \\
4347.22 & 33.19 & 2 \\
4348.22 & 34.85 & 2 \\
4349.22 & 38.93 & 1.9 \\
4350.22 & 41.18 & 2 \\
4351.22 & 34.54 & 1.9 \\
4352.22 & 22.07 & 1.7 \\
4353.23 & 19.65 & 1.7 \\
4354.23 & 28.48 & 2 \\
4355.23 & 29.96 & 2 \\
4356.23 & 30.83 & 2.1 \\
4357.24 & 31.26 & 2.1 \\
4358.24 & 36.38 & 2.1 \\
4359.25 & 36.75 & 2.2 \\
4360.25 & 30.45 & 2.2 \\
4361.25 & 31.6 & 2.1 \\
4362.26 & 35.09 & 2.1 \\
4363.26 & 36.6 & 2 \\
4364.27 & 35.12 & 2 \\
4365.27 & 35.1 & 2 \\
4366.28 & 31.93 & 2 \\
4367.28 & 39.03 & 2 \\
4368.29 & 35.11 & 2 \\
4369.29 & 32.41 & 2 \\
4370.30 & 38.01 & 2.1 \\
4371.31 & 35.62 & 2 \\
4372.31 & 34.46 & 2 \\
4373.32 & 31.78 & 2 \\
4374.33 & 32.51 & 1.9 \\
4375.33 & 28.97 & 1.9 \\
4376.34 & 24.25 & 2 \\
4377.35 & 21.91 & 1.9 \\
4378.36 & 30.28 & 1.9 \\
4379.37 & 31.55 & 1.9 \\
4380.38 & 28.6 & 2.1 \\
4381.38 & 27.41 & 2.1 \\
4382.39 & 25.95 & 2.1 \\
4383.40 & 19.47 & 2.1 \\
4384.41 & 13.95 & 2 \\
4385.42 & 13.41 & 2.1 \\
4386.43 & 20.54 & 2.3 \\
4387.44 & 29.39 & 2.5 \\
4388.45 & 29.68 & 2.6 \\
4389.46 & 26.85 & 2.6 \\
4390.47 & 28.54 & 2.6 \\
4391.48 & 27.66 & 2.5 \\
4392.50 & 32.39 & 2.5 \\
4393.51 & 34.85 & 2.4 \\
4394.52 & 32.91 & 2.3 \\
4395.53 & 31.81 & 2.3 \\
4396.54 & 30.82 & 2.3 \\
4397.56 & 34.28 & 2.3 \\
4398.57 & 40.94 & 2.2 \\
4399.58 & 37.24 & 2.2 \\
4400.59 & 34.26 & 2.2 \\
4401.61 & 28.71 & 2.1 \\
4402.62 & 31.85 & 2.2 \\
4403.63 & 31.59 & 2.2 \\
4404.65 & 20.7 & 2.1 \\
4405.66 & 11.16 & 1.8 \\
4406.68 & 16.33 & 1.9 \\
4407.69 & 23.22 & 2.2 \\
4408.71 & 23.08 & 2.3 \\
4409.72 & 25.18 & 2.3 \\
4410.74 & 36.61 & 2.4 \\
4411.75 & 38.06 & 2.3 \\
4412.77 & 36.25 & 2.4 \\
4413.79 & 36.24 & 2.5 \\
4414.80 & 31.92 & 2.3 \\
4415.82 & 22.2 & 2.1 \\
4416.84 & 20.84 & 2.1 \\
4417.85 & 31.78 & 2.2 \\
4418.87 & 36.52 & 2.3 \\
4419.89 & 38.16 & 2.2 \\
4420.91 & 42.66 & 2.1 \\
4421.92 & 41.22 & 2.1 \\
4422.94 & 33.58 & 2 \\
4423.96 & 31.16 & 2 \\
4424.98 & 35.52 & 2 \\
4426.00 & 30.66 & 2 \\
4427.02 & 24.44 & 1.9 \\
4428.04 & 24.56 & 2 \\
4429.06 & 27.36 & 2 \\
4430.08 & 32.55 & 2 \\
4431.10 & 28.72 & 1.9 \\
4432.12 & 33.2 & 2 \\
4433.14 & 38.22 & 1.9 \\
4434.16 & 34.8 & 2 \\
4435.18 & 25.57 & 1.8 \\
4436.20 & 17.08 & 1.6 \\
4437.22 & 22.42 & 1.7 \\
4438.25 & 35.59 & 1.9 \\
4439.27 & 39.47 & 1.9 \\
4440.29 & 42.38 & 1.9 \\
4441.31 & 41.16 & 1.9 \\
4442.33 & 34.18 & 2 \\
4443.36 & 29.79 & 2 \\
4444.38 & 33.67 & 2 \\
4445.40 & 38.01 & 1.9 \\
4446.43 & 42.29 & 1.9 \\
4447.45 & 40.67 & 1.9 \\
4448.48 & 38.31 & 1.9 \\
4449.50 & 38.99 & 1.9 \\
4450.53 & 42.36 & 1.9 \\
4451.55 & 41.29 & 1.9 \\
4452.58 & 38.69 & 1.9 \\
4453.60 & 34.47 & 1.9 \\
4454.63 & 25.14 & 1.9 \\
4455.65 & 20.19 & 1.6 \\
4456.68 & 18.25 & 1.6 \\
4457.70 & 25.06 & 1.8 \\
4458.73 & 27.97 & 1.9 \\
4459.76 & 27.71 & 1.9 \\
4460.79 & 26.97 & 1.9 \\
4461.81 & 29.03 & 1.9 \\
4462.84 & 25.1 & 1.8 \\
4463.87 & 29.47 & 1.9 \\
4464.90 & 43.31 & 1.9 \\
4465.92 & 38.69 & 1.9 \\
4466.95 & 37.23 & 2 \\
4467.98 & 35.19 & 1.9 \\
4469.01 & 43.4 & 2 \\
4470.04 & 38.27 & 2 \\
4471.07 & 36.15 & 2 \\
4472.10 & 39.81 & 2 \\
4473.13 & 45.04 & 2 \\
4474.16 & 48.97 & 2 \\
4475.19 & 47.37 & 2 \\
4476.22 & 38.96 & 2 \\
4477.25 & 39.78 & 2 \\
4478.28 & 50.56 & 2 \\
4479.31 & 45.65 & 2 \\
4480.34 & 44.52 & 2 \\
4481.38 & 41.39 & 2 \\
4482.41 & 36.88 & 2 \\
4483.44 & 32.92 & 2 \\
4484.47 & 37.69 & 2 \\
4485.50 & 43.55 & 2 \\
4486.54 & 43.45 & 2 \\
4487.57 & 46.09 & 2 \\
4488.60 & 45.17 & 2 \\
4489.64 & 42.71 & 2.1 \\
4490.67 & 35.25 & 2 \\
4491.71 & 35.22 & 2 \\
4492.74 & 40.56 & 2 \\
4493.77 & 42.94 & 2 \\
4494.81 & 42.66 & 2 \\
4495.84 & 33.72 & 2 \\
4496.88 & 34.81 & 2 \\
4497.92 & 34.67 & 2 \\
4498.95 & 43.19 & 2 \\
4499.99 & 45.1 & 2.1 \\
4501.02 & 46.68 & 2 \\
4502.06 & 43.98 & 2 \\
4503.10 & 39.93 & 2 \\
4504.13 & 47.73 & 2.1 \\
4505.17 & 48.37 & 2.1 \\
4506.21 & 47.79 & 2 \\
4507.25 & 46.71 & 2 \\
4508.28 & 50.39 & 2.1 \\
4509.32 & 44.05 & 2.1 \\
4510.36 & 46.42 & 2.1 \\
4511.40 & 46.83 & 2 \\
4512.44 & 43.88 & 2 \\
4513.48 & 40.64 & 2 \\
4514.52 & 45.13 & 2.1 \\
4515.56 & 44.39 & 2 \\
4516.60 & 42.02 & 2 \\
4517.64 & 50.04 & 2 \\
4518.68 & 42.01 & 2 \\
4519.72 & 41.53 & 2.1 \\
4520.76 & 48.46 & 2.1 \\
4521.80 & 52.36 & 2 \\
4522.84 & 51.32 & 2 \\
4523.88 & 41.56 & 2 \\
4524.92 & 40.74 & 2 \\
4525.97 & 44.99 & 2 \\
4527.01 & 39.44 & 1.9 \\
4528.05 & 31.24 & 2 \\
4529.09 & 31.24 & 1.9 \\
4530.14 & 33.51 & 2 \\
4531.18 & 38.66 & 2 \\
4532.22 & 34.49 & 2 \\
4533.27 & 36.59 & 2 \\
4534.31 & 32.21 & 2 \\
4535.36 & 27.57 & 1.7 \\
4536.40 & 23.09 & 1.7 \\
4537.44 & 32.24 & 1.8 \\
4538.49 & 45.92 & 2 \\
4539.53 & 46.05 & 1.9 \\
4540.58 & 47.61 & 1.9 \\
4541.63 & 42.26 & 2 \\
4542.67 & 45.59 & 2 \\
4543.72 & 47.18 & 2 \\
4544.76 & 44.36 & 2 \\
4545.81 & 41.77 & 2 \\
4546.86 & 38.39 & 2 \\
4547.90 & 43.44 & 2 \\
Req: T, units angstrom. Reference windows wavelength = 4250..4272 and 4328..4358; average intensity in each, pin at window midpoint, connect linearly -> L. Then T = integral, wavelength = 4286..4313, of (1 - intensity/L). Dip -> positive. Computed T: 6.7 angstrom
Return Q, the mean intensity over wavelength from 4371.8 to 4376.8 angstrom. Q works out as 30.5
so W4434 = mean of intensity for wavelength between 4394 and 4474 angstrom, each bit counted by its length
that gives 32.5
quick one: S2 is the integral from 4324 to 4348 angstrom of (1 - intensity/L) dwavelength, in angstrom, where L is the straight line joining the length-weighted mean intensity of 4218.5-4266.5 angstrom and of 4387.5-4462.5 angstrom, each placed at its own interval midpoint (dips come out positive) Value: -3.7 angstrom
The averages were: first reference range 16.7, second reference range 31.5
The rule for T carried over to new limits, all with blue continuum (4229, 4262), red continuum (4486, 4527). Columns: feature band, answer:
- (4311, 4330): -1.68 angstrom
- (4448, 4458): 1.50 angstrom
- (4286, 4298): 2.29 angstrom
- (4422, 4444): 2.70 angstrom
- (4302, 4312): 1.96 angstrom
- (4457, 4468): 2.30 angstrom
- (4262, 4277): 0.14 angstrom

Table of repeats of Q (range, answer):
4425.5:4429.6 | 26.8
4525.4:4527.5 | 42.1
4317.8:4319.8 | 33.4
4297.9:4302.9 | 17.4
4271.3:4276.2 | 12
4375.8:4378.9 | 25.5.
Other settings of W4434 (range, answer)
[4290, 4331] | 22.4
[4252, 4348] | 22.4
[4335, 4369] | 31.5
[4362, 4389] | 29.5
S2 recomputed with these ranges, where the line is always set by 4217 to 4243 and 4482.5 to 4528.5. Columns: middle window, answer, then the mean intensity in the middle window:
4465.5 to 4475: -0.3 angstrom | 40.5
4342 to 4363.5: -3.9 angstrom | 31.8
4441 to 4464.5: 3.0 angstrom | 32.5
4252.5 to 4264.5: -0.1 angstrom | 17.3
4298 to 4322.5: -0.7 angstrom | 23.3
